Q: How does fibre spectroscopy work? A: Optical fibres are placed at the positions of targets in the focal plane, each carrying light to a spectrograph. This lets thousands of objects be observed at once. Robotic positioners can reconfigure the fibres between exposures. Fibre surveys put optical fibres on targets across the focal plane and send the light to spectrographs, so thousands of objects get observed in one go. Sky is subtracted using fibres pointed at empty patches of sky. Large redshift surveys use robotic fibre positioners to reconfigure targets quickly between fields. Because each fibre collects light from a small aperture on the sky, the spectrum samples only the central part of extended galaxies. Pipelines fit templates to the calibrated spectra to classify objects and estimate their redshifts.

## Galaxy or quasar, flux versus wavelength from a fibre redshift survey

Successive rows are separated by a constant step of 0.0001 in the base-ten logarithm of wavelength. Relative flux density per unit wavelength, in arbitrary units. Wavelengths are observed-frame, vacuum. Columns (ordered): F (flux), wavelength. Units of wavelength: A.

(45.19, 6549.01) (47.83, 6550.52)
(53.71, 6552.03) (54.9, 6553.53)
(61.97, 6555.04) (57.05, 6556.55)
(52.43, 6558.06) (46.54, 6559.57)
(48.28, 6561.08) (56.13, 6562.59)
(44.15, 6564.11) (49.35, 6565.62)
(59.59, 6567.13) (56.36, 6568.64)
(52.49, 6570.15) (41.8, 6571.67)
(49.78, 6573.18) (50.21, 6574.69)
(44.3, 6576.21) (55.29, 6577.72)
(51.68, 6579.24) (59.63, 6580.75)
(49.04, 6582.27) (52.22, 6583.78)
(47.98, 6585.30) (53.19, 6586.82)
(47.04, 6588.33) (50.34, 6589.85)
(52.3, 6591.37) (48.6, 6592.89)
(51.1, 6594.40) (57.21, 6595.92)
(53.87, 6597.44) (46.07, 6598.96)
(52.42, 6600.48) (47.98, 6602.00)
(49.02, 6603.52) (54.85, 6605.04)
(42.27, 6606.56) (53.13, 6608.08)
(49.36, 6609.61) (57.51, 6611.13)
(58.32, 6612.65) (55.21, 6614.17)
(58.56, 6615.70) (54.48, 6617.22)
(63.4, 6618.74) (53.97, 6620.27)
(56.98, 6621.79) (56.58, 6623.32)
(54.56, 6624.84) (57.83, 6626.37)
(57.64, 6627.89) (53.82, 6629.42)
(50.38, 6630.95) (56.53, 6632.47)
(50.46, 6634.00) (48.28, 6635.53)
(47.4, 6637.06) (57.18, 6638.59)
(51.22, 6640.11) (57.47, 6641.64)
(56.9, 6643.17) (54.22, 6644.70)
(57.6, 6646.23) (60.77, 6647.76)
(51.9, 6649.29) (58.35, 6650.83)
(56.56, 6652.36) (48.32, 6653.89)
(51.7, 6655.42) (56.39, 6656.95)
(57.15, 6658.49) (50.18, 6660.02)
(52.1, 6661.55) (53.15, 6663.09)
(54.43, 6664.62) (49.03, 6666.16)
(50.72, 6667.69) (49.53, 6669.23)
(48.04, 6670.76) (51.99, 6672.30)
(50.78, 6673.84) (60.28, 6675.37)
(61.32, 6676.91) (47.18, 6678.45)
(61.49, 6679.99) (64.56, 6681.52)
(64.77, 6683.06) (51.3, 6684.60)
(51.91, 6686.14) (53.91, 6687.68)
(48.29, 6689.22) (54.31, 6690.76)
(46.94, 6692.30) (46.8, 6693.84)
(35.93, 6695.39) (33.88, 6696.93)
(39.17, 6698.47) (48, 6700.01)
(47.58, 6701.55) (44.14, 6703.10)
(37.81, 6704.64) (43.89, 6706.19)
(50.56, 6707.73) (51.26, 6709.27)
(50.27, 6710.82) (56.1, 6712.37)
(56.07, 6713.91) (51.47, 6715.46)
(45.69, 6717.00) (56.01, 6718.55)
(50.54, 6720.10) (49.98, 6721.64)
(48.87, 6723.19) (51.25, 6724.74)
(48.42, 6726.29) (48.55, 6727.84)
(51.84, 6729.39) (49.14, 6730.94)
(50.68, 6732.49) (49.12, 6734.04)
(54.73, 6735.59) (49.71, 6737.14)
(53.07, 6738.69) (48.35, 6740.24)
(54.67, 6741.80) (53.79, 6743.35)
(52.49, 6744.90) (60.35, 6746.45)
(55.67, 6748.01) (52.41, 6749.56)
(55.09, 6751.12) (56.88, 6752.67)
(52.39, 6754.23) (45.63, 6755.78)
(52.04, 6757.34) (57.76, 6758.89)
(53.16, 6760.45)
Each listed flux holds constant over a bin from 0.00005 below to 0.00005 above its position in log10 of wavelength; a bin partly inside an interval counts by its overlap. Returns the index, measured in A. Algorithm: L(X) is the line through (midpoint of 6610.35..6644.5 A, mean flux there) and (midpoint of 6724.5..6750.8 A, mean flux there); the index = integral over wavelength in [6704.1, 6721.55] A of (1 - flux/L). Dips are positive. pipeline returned 0.9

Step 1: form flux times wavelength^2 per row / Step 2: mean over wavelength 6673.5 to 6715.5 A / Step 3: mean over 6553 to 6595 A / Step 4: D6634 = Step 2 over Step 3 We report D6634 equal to 1.01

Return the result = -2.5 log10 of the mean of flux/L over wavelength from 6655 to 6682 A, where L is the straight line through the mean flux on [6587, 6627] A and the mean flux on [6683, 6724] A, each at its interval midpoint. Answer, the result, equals -0.08 mag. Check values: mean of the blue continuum 53.2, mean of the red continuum 48.4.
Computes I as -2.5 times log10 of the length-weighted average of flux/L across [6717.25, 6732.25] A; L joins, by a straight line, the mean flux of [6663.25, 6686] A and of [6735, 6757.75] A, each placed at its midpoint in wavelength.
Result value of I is 0.068 mag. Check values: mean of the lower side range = 54.6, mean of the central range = 50.3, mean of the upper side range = 53.2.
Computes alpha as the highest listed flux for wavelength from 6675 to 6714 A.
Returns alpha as 64.77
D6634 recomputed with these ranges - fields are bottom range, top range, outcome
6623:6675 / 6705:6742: 0.97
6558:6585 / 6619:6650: 1.09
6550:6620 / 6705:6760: 1.04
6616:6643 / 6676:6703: 0.94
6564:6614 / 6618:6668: 1.08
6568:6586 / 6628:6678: 1.08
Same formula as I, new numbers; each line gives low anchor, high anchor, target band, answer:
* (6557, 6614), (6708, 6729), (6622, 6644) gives -0.06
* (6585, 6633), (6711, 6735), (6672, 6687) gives -0.10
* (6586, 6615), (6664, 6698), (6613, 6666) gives -0.06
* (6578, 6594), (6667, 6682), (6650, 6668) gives 0.01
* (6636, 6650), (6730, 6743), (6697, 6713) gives 0.14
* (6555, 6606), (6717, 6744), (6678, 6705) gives 0.04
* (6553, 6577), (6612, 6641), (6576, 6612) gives 0.04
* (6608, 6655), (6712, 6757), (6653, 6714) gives 0.06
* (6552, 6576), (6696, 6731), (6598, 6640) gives -0.06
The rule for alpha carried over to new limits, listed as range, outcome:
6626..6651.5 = 60.77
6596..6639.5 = 63.4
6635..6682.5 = 64.56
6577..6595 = 59.63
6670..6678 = 61.32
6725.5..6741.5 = 54.73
